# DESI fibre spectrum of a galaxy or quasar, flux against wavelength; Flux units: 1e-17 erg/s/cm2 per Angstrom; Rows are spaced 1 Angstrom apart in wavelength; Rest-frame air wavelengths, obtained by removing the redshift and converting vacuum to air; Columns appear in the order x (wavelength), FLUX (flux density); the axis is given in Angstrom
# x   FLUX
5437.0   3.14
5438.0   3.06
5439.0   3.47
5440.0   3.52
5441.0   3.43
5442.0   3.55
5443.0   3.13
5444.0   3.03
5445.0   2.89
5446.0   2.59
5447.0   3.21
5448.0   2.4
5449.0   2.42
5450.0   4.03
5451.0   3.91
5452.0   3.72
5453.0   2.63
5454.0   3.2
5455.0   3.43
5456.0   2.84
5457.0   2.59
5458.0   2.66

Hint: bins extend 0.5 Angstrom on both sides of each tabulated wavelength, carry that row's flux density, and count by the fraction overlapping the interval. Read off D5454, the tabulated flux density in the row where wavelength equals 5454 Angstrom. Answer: 3.2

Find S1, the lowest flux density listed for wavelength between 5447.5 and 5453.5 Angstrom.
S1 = 2.4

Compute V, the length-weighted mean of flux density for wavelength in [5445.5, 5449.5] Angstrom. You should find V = 2.65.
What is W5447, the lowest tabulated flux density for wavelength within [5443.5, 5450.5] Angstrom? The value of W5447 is 2.4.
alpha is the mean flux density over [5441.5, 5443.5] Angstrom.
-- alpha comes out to 3.34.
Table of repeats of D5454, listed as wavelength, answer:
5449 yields 2.42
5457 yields 2.59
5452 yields 3.72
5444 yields 3.03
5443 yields 3.13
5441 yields 3.43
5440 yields 3.52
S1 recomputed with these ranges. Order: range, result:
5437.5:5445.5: 2.89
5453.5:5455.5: 3.2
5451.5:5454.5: 2.63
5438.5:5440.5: 3.47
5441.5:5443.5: 3.13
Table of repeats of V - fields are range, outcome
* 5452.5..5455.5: 3.09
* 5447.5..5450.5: 2.95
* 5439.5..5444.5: 3.33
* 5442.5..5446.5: 2.91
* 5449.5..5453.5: 3.57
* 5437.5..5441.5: 3.37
